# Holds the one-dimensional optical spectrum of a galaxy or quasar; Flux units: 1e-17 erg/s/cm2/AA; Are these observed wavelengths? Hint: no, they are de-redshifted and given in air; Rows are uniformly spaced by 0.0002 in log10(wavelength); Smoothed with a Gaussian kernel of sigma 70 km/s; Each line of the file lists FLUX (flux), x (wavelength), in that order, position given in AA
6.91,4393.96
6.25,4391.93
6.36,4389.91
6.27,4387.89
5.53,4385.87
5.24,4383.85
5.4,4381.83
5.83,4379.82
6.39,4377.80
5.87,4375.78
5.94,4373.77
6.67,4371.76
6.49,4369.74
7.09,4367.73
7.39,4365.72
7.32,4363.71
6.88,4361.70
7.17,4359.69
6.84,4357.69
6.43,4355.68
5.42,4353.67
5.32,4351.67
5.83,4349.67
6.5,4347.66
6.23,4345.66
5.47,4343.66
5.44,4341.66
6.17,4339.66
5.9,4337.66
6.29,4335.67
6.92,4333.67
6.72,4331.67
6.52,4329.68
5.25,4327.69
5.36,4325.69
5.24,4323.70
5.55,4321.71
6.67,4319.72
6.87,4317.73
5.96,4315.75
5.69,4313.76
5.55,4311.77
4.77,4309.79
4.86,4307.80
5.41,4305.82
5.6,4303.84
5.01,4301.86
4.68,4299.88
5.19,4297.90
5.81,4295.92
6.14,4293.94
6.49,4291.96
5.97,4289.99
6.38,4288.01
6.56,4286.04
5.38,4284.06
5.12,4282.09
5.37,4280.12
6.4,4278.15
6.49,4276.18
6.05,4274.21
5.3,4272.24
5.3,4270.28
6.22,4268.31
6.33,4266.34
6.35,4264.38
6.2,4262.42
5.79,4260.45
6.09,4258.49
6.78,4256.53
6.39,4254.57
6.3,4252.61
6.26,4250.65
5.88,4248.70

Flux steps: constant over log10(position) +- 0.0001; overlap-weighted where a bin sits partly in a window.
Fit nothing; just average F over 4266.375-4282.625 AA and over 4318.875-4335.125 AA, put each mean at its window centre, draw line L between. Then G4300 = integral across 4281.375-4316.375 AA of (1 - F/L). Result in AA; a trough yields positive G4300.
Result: 2.0 AA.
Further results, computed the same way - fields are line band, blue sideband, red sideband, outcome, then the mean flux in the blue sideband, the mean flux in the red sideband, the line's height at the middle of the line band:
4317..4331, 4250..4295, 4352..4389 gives 0.63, 6.07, 6.32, 6.2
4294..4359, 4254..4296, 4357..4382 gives 5.52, 6.04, 6.6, 6.34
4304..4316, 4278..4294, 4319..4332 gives 1.08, 5.95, 5.84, 5.89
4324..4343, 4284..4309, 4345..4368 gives 0.51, 5.65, 6.52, 6.19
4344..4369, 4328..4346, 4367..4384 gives -1.50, 6.15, 6.13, 6.14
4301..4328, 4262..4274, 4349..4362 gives 2.40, 5.95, 6.25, 6.11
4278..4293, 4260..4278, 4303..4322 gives -0.09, 6.03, 5.7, 5.9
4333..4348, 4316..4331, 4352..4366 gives 0.51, 5.95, 6.68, 6.3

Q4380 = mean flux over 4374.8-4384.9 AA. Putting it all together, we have 5.74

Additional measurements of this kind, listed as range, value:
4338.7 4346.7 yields 5.83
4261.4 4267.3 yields 6.29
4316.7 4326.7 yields 5.94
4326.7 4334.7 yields 6.35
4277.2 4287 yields 5.76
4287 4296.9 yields 6.16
